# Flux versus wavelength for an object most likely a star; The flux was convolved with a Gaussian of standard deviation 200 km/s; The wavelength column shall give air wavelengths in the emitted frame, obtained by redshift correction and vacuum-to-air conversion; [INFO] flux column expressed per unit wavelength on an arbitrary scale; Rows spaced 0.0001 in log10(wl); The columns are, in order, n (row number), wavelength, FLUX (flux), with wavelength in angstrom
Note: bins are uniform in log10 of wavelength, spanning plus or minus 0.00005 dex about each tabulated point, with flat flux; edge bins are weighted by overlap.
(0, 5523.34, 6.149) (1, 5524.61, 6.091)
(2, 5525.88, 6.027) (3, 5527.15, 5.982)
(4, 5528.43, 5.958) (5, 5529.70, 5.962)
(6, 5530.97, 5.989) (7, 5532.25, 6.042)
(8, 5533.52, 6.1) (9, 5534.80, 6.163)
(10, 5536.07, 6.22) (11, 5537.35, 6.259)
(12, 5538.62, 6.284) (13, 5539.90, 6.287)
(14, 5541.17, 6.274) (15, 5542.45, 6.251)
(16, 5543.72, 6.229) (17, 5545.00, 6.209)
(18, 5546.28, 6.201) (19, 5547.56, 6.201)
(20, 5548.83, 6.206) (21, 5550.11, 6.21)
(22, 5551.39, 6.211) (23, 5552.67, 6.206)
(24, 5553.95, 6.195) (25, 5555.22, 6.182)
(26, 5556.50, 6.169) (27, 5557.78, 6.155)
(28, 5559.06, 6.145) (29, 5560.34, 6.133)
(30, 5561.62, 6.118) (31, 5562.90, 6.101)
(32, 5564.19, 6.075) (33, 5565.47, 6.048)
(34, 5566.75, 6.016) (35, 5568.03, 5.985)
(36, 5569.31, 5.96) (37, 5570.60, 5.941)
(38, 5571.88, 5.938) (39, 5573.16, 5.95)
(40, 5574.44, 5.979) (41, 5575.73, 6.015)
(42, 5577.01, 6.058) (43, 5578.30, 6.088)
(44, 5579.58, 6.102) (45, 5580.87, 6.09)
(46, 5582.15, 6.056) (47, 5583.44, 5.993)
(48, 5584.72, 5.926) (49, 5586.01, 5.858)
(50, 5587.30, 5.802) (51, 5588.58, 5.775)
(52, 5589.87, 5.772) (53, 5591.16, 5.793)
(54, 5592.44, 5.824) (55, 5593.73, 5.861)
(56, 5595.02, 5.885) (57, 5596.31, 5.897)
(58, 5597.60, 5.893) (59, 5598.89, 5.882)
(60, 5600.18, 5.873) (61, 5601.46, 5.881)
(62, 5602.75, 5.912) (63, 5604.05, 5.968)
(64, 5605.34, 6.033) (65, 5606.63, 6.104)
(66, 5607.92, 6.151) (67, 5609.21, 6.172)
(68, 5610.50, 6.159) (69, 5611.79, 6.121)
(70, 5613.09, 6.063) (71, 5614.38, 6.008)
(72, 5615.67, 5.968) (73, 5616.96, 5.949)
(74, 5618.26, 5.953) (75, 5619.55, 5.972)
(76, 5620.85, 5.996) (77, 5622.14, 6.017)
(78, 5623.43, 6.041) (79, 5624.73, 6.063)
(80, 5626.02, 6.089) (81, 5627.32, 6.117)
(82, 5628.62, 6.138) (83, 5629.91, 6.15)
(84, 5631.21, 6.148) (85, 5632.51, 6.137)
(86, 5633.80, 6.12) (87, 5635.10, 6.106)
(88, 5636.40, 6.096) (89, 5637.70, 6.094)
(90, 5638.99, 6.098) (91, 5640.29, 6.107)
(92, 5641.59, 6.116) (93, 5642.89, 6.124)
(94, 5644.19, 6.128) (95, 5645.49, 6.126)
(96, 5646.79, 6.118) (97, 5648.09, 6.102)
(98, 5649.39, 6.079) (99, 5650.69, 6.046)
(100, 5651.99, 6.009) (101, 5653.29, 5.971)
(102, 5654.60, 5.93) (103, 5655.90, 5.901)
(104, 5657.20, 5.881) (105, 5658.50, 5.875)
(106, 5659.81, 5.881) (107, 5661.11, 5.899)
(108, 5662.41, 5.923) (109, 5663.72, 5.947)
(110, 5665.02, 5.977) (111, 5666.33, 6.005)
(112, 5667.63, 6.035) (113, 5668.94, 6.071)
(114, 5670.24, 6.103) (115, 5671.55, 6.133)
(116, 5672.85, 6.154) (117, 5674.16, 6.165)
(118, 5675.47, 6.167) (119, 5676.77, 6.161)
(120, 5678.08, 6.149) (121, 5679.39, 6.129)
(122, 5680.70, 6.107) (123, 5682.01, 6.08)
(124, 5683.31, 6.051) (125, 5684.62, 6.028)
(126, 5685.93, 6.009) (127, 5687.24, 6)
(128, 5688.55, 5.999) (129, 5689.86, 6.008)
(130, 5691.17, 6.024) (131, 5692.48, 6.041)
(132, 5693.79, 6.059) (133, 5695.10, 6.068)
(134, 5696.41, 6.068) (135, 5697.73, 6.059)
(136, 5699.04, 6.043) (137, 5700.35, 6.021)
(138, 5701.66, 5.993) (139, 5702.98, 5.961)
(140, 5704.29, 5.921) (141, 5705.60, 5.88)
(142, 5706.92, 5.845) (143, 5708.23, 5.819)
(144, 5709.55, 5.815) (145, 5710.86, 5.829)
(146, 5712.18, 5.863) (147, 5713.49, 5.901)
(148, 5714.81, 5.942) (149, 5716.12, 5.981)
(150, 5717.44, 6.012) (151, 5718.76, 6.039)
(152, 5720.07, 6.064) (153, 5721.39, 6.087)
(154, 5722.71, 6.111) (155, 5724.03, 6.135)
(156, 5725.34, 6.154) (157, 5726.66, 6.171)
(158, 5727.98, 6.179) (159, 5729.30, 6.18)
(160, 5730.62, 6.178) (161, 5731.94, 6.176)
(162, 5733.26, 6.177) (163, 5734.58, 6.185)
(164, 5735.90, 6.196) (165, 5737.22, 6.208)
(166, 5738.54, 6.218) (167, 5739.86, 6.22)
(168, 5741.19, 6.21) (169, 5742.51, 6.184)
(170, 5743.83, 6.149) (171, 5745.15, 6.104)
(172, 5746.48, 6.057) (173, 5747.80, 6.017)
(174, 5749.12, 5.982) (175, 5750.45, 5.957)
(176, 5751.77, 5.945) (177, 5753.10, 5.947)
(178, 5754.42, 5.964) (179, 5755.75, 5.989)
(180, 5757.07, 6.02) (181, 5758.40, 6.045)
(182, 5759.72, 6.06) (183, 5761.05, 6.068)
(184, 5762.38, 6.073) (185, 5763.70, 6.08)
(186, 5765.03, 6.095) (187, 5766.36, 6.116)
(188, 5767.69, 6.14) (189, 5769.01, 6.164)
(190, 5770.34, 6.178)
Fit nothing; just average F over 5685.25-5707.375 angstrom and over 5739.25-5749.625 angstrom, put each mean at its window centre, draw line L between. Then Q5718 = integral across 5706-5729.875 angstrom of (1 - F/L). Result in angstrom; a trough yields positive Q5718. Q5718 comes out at 0.2 angstrom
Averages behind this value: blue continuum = 6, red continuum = 6.12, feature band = 6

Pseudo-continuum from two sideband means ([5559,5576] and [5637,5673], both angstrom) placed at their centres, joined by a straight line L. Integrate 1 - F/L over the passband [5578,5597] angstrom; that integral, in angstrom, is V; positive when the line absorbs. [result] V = 0.4 angstrom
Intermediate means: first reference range 6.02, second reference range 6.03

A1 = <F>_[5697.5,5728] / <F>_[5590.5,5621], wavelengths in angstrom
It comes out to 1.00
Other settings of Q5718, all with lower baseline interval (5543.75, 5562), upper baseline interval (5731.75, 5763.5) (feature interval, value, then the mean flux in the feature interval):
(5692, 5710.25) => 0.42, 5.97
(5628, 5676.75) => 0.62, 6.06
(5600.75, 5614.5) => 0.23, 6.05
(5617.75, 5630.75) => 0.20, 6.06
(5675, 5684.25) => 0.01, 6.12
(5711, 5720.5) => 0.22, 5.96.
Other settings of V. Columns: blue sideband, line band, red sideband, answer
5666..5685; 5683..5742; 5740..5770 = 0.4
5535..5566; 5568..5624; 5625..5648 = 1.7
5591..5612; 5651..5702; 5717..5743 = 0.4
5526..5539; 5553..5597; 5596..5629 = 0.4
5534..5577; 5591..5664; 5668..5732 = 0.9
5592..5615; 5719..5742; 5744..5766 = -0.6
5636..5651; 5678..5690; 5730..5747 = 0.2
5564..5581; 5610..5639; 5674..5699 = -0.1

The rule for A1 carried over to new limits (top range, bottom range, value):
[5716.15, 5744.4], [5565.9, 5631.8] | 1.03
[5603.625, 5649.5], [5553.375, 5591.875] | 1.01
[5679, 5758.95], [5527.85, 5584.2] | 0.99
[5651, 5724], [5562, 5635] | 1.00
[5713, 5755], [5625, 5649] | 1.00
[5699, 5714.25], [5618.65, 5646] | 0.97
